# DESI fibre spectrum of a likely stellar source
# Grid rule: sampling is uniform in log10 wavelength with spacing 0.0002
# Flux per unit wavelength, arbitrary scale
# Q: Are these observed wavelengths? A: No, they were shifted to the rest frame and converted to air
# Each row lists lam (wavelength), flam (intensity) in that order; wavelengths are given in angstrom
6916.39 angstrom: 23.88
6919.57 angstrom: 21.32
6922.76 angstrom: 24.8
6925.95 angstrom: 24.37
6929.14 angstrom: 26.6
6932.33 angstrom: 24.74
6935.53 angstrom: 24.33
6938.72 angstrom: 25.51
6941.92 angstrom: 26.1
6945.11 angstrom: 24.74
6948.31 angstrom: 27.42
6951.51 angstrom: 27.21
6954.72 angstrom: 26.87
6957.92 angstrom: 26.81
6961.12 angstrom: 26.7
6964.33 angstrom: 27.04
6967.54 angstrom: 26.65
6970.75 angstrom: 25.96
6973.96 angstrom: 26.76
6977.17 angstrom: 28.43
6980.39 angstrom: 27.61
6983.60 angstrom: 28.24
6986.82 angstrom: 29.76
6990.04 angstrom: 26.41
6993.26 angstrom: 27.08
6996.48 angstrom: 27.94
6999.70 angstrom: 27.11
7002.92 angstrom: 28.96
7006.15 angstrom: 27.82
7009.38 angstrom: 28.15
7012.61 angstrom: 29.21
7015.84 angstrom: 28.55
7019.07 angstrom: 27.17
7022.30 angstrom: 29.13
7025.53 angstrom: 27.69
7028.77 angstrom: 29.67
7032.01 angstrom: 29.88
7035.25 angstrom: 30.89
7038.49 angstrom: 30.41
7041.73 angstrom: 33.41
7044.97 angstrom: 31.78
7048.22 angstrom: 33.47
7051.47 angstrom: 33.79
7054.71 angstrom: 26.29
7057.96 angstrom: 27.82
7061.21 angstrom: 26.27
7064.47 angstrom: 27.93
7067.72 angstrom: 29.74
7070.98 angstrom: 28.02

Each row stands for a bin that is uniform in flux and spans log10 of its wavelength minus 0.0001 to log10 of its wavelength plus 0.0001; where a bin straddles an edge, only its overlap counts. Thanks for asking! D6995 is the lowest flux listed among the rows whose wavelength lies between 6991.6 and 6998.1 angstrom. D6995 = 27.08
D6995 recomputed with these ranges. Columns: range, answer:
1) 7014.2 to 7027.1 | 27.17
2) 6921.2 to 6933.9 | 24.37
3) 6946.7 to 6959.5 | 26.81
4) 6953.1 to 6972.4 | 25.96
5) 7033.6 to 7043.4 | 30.41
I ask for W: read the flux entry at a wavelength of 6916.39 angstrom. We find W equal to 23.88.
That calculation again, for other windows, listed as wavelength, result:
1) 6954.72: 26.87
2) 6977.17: 28.43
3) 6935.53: 24.33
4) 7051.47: 33.79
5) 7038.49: 30.41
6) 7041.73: 33.41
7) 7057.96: 27.82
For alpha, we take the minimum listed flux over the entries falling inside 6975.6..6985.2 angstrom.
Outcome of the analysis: 27.61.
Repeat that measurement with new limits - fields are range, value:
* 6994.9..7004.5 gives 27.11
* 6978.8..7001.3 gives 26.41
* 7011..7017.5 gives 28.55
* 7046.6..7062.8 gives 26.27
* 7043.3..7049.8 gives 31.78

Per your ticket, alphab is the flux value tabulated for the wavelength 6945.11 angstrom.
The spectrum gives 24.74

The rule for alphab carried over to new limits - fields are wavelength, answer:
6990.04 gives 26.41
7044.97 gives 31.78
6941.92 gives 26.1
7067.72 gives 29.74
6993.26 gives 27.08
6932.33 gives 24.74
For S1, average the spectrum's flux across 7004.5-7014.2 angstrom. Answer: 28.4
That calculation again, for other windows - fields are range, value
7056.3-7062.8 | 27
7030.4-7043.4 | 31.2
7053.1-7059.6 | 27.1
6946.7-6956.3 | 27.1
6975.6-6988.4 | 28.5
